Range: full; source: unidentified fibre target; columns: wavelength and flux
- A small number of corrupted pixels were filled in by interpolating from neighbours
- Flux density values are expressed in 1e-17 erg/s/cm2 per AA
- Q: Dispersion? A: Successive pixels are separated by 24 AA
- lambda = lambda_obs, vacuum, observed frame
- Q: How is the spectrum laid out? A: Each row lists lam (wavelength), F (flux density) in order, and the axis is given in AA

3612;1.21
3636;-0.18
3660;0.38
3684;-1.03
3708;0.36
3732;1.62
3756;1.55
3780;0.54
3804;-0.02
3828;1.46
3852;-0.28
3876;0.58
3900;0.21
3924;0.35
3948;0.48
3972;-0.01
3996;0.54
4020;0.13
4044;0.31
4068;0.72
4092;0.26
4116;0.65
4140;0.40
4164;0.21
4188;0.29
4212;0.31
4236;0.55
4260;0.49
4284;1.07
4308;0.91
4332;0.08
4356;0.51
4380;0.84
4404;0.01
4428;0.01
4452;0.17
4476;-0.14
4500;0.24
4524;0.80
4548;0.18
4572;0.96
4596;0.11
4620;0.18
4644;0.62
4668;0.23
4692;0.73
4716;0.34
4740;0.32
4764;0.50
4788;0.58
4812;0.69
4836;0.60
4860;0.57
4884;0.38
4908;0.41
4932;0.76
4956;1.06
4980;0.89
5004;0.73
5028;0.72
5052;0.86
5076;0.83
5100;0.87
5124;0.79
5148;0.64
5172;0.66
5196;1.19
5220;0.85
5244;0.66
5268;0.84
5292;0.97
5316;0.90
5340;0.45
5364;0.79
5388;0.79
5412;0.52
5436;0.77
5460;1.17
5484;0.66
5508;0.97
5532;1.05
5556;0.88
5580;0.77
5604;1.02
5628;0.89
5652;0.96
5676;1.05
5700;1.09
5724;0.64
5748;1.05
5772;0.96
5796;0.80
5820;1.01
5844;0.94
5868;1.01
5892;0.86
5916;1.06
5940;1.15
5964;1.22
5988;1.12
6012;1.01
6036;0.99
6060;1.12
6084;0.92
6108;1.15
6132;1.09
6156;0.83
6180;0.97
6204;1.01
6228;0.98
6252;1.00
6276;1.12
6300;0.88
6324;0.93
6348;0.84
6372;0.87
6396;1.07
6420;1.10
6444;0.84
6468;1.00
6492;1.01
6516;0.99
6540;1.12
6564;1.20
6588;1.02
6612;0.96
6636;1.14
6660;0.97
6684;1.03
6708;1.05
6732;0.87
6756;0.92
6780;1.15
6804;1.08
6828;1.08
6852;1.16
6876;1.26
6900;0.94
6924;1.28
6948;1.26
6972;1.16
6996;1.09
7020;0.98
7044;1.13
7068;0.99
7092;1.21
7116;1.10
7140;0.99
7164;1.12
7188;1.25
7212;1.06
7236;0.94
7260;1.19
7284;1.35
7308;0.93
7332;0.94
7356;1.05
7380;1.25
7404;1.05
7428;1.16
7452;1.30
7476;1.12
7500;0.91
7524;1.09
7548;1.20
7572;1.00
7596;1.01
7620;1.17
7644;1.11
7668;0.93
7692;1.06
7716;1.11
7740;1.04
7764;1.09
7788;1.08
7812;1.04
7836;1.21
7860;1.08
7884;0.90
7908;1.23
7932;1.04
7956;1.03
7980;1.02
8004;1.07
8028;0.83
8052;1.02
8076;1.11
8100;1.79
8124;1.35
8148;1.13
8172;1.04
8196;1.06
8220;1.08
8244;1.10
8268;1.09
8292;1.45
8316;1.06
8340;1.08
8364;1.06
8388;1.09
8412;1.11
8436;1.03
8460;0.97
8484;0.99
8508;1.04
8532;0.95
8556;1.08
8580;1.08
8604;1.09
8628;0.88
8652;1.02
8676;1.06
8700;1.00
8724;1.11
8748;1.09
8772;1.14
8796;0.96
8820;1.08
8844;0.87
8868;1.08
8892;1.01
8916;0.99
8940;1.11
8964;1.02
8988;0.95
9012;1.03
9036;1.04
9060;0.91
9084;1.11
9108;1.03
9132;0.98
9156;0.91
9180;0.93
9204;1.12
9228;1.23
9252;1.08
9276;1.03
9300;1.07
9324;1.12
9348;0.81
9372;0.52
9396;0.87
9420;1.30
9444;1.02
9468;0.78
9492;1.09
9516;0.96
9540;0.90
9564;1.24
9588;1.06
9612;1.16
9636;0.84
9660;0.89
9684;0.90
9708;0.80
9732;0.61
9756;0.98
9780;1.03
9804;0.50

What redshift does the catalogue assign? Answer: 0.23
